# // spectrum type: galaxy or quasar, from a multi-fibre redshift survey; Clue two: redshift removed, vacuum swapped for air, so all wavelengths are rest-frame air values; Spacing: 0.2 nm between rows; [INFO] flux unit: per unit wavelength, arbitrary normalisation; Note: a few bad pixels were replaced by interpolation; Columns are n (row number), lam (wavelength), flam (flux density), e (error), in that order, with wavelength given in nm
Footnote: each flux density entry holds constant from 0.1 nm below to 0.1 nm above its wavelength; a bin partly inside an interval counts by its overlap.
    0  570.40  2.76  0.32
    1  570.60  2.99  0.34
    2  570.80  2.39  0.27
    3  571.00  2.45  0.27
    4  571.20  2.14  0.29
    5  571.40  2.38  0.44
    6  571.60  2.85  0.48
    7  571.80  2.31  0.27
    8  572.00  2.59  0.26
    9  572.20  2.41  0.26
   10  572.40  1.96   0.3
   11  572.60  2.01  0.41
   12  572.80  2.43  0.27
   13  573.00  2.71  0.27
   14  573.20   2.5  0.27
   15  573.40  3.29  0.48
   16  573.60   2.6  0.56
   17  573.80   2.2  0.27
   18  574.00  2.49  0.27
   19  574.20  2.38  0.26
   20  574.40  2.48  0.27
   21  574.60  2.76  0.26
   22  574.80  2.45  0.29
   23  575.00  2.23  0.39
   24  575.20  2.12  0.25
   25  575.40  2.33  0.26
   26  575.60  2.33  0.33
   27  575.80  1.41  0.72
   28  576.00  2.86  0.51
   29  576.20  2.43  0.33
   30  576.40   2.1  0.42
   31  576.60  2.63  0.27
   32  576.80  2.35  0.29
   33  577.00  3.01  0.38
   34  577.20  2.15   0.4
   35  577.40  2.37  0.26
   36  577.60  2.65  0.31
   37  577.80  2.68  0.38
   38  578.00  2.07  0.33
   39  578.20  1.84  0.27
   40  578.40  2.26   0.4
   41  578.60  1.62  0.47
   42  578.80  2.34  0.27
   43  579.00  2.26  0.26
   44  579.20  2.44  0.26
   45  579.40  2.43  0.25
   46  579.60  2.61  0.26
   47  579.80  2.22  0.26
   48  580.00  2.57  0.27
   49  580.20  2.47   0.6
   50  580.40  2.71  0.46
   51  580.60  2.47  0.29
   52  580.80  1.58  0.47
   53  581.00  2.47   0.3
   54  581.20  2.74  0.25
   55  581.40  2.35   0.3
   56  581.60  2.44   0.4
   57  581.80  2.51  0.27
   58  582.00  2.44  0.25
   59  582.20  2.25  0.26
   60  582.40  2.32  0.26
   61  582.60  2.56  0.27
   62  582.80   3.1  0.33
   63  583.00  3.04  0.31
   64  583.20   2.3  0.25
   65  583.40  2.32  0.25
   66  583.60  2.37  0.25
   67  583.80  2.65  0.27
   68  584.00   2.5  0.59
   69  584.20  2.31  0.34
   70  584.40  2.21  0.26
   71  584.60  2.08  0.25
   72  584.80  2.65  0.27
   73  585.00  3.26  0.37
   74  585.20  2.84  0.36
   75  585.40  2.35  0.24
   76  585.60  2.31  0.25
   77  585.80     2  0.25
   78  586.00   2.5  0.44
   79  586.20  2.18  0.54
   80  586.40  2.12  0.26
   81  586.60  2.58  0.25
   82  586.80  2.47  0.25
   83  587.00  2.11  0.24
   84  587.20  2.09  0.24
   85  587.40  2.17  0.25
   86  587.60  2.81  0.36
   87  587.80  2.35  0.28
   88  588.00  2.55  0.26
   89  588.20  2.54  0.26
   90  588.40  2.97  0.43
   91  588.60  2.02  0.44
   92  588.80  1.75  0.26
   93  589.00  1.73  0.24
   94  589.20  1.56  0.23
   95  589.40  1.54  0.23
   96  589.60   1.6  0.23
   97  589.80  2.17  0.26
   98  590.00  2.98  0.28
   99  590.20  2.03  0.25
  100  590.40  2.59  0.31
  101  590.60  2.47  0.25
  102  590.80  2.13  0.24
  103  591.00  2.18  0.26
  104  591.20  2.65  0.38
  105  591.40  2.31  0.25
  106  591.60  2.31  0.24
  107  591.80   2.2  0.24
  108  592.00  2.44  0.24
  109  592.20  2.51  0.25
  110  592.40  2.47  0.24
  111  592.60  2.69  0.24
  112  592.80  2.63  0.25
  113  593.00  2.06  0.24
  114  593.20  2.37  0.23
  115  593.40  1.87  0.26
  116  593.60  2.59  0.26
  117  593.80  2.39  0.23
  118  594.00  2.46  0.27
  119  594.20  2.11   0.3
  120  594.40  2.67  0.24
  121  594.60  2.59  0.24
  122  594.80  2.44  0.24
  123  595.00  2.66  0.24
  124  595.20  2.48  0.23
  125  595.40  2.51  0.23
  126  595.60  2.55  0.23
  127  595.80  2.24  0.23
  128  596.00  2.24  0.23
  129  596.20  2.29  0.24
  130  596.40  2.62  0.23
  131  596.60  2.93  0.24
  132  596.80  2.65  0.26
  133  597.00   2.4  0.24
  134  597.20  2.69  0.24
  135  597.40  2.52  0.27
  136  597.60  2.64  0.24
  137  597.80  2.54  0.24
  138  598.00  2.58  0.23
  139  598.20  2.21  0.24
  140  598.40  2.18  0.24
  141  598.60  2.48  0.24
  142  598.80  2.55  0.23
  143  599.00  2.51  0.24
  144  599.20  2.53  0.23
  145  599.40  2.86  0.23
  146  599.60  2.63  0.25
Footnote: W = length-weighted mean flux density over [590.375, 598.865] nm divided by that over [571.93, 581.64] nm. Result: 1.0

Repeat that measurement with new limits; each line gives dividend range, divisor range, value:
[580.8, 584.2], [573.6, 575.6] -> 1.04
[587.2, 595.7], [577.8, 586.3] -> 0.97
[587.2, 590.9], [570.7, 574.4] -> 0.90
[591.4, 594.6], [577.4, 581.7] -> 1.02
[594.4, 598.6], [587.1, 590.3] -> 1.15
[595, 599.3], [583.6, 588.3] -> 1.03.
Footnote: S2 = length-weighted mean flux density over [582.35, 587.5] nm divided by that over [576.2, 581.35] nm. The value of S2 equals 1.0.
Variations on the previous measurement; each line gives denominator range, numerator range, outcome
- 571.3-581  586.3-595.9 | 0.98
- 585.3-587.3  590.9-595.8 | 1.07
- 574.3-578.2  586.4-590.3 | 0.93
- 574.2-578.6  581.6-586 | 1.06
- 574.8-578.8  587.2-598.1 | 1.04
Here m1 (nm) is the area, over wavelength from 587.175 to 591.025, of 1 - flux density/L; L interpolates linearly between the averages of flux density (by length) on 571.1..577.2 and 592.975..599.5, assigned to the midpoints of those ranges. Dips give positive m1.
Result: 0.377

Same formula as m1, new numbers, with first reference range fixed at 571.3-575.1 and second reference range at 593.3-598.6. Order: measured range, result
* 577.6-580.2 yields 0.181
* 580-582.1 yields 0.039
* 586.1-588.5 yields 0.055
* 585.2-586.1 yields 0.043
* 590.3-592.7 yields 0.052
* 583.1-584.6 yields 0.067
